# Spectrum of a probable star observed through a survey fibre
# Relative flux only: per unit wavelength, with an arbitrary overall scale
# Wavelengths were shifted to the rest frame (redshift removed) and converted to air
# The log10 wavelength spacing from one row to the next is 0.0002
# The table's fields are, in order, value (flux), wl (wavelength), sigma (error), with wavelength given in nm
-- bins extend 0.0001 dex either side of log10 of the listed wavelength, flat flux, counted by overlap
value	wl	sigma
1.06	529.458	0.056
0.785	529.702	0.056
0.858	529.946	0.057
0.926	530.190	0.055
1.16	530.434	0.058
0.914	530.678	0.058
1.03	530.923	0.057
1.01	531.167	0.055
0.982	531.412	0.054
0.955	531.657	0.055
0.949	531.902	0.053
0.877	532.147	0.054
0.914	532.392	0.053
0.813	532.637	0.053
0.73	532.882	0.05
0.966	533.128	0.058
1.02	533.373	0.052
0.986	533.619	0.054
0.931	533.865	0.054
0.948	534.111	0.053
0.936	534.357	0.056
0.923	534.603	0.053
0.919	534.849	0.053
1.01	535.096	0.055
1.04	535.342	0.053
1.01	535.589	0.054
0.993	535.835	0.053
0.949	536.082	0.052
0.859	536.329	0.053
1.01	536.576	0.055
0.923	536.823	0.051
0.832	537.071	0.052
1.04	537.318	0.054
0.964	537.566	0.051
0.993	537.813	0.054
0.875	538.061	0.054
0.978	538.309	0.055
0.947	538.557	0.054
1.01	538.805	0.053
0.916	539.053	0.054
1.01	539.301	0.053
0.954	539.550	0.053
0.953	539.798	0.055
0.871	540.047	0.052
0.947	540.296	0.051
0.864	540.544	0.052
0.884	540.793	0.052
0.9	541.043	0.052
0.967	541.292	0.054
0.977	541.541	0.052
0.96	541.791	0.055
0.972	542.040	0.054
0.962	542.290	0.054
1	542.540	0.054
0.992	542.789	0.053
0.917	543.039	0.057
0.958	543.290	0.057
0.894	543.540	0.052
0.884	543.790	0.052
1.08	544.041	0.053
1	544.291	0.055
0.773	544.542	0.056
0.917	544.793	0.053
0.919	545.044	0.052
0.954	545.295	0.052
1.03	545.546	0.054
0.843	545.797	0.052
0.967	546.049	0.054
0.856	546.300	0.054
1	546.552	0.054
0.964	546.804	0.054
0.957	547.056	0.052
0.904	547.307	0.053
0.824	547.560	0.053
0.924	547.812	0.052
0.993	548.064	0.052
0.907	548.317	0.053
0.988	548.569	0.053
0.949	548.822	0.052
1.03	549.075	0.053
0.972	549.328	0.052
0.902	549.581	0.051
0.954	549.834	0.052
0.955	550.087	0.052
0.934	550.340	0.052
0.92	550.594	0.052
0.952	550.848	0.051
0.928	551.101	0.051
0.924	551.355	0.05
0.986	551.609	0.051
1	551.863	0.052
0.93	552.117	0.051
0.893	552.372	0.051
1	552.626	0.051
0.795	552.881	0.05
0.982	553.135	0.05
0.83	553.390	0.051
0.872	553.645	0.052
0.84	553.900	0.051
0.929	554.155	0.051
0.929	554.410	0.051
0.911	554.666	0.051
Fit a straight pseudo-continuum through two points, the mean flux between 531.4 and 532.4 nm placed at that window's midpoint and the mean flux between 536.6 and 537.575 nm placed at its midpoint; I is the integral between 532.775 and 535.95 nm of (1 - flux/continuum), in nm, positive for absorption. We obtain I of -0.06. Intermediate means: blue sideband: 0.932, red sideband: 0.943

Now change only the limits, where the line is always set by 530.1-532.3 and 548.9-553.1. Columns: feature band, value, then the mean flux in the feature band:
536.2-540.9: 0.13 nm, 0.939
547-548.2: 0.04 nm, 0.918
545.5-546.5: 0.03 nm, 0.921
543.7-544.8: 0.02 nm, 0.933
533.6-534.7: 0.04 nm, 0.941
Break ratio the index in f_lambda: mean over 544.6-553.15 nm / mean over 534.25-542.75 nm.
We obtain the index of 1.0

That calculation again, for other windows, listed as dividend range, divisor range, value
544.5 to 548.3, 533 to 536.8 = 0.96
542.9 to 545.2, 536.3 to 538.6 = 0.98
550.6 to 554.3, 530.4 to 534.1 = 0.97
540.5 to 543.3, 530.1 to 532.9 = 1.00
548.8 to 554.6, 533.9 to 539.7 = 0.97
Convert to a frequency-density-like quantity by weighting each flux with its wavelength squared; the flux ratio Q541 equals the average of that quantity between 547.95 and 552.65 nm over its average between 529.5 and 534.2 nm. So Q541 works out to 1.1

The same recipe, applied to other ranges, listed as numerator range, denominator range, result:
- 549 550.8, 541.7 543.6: 1.02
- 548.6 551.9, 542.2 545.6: 1.03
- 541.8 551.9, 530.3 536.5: 1.04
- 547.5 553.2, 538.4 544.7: 1.03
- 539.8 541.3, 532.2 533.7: 1.03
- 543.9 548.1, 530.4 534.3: 1.04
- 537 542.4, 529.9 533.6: 1.03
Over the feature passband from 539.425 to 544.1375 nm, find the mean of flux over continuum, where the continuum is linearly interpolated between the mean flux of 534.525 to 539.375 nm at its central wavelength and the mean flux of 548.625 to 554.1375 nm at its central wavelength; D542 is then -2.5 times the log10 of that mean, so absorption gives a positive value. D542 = 0.01 mag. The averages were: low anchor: 0.96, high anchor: 0.931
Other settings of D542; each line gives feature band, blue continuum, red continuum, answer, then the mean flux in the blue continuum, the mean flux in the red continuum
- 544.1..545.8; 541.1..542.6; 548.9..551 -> 0.035 mag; 0.969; 0.952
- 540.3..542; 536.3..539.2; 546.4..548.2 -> 0.017 mag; 0.949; 0.936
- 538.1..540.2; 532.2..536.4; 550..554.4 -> -0.020 mag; 0.938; 0.922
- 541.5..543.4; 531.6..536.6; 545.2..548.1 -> -0.037 mag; 0.938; 0.933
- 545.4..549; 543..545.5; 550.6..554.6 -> -0.011 mag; 0.933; 0.919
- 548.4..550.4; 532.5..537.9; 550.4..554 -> -0.043 mag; 0.945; 0.919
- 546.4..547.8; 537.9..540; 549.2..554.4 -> 0.009 mag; 0.953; 0.925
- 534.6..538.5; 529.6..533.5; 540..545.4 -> -0.028 mag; 0.931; 0.937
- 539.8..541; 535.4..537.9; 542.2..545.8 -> 0.063 mag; 0.959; 0.945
